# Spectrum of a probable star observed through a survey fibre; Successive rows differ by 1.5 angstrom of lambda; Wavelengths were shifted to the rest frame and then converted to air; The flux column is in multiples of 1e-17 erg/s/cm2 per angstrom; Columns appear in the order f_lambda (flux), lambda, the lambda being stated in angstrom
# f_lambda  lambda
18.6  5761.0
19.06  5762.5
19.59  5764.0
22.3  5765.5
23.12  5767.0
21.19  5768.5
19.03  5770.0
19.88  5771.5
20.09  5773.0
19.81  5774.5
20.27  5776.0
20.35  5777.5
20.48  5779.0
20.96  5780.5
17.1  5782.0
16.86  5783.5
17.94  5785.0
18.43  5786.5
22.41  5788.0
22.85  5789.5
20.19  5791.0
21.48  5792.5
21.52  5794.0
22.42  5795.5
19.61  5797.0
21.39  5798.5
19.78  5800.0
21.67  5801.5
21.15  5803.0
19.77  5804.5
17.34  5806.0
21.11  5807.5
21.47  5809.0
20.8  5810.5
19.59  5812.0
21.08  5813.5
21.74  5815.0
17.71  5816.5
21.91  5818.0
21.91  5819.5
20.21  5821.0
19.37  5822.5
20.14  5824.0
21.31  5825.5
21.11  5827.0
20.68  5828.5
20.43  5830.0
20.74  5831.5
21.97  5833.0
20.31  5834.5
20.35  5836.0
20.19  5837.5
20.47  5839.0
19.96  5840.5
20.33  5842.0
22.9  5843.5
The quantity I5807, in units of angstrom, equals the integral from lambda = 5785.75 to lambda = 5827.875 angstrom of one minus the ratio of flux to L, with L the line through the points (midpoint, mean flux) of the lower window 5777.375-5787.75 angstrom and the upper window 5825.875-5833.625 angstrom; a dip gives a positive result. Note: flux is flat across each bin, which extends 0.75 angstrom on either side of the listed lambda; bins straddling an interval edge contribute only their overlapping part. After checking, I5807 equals -1.5 angstrom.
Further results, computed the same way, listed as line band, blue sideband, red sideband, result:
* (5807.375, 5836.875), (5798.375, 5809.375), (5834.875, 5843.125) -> -0.4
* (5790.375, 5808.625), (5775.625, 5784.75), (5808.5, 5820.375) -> -0.5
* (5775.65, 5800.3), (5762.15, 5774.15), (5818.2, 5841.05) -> 0.4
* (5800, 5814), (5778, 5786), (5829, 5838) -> -0.5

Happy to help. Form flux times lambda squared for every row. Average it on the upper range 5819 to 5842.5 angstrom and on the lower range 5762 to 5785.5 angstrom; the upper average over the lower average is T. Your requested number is 1.05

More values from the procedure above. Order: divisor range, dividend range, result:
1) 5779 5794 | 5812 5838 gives 1.05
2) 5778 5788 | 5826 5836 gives 1.12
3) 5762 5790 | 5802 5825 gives 1.03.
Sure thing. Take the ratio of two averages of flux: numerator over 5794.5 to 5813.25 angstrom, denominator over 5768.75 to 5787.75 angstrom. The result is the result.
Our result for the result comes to 1.1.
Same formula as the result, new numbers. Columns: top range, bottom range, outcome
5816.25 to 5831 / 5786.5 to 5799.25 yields 0.97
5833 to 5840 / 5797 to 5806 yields 1.01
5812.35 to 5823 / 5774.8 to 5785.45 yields 1.07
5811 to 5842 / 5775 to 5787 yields 1.08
